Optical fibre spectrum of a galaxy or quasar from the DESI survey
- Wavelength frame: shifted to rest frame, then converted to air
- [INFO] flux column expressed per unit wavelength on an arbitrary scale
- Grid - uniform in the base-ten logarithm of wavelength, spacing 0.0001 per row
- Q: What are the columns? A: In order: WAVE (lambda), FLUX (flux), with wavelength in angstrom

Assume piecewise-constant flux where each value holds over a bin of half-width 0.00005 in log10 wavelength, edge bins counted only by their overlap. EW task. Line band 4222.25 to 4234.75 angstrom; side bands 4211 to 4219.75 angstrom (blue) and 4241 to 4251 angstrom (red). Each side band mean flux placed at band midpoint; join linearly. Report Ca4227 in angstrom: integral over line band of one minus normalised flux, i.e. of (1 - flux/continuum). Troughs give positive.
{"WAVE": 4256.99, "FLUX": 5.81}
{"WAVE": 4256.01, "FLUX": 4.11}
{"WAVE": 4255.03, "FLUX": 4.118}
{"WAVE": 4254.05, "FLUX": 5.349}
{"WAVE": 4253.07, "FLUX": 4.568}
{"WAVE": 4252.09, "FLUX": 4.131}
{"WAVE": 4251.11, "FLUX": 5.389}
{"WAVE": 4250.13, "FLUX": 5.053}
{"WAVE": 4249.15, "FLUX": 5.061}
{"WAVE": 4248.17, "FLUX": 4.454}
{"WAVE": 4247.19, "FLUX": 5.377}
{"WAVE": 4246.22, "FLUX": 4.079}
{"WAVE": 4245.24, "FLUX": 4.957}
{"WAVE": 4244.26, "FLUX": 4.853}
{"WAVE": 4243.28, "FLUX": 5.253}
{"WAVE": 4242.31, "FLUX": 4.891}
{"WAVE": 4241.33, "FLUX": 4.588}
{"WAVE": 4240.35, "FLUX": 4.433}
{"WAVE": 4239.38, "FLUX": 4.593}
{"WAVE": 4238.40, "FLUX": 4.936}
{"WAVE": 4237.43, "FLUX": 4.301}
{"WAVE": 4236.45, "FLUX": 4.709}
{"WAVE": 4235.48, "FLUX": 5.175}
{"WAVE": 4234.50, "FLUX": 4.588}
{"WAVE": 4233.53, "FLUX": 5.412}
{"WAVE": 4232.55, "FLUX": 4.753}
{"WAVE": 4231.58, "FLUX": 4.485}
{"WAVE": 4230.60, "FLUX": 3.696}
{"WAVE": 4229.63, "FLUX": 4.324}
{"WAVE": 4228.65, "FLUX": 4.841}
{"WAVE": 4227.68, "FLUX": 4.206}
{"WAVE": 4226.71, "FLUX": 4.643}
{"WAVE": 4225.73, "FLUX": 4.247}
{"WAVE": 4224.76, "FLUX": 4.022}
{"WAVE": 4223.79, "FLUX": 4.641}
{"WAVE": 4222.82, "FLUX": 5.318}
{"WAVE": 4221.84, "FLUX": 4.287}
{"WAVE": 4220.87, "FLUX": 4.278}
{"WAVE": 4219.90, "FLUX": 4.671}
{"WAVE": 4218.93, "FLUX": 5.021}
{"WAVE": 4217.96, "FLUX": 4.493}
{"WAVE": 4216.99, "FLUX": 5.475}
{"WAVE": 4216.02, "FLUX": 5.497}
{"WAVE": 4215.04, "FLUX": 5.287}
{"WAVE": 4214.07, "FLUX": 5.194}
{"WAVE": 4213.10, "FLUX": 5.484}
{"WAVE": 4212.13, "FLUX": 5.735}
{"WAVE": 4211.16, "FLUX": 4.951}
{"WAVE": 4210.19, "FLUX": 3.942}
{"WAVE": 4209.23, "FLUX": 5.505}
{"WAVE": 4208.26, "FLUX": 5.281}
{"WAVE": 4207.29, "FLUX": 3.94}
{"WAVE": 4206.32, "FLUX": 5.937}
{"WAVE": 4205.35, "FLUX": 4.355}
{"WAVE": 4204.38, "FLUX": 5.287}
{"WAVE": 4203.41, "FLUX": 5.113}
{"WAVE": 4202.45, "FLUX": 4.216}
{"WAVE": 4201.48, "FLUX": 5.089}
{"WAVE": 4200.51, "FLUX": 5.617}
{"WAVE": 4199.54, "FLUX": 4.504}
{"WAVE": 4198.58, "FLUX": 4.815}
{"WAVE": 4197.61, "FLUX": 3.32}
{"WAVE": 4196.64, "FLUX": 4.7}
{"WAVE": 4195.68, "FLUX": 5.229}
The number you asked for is 1.3 angstrom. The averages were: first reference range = 5.22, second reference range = 4.88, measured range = 4.55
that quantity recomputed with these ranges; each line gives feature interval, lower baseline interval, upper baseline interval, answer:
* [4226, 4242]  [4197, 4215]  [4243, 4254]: 0.9 angstrom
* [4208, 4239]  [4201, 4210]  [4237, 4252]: 0.5 angstrom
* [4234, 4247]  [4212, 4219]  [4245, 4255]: 0.5 angstrom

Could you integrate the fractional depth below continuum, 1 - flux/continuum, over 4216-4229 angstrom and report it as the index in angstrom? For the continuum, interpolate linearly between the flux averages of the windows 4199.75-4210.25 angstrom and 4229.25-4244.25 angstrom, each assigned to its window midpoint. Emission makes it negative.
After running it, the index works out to 0.42 angstrom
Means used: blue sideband 4.96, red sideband 4.69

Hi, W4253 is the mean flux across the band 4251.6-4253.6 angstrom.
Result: 4.37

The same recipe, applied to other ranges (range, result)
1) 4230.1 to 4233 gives 4.31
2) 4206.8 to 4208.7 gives 4.59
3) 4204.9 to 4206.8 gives 5.15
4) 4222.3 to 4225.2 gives 4.66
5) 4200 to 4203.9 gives 5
